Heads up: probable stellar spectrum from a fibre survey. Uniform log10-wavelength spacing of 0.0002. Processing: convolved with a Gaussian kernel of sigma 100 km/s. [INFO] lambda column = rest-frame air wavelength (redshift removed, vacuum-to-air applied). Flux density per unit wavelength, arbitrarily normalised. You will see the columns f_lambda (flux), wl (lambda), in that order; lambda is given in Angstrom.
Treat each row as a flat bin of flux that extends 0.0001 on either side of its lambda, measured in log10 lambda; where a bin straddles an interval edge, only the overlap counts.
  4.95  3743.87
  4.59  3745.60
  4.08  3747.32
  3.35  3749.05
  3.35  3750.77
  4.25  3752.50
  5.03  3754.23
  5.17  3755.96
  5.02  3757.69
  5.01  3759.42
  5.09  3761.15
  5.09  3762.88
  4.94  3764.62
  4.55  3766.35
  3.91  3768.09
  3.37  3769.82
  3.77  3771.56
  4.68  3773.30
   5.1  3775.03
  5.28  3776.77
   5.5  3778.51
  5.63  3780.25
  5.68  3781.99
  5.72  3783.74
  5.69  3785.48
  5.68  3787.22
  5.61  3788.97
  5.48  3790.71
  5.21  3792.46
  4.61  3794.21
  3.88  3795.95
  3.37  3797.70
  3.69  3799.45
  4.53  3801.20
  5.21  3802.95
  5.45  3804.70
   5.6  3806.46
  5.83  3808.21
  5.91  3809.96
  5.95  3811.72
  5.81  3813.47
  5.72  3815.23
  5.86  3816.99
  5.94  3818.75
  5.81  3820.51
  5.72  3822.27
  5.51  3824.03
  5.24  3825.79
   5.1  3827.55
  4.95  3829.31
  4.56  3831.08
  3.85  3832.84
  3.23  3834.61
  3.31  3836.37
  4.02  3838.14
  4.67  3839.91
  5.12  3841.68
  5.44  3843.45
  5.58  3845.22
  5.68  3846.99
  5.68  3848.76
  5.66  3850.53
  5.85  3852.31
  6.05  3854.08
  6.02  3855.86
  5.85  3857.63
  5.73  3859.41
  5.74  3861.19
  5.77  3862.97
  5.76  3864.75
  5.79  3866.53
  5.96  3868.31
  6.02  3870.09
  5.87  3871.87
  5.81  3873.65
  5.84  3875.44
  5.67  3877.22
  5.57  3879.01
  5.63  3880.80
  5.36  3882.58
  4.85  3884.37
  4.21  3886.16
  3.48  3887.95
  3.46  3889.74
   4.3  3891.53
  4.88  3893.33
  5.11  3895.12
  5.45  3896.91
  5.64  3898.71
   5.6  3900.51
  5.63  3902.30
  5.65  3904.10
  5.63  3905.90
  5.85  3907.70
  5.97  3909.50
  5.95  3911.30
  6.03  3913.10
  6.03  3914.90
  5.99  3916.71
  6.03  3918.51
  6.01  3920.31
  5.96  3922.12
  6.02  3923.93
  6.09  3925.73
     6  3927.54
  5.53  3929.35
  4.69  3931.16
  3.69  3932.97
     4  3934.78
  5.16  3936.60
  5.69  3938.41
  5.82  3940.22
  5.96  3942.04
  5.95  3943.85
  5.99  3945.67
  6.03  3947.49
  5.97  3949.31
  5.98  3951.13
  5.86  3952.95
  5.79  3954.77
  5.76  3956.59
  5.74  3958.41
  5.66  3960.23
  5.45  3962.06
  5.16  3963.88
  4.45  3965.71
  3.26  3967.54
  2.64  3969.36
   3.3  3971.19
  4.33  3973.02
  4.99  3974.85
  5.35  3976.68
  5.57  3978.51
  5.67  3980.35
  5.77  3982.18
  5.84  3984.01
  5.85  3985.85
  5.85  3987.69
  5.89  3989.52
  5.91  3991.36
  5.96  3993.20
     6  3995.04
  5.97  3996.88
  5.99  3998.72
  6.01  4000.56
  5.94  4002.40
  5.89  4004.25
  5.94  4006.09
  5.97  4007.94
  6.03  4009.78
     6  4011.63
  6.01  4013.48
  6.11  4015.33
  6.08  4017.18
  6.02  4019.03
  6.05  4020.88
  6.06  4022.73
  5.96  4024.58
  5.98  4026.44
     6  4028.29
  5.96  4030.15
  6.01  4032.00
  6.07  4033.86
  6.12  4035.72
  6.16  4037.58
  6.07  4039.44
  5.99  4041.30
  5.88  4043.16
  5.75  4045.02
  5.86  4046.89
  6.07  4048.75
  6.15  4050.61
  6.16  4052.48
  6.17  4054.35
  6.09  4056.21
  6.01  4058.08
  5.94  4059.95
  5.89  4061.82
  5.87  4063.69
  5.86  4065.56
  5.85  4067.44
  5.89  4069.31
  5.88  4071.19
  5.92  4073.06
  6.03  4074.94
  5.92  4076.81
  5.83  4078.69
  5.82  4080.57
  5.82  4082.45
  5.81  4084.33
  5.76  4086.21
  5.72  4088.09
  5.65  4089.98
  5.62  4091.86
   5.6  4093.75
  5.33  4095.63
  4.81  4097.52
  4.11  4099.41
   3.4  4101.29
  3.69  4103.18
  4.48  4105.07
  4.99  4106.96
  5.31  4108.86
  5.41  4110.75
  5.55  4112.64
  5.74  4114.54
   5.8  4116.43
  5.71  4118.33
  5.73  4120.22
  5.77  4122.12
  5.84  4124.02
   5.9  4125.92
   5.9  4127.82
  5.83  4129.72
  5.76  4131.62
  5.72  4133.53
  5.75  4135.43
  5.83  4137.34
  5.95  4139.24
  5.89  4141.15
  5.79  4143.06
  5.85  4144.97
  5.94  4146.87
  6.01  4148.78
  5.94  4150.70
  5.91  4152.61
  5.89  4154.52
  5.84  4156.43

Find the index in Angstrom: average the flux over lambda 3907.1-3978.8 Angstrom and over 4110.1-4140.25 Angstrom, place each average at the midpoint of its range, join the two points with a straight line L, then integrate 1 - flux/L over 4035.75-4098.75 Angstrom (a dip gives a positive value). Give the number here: -2.3 Angstrom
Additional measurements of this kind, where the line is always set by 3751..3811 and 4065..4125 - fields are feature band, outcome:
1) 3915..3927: -2.0 Angstrom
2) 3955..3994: 0.7 Angstrom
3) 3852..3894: -2.5 Angstrom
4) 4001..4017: -2.0 Angstrom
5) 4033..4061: -3.4 Angstrom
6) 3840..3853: -1.2 Angstrom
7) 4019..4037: -2.3 Angstrom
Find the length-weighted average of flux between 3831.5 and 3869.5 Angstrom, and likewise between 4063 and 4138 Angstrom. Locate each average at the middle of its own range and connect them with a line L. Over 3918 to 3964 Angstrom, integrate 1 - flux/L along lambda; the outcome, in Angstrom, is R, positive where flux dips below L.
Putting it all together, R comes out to -2.2 Angstrom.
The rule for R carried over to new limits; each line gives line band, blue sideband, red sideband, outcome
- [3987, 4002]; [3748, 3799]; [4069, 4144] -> -1.9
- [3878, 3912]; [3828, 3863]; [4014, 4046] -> 1.3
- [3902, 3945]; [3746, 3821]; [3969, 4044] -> -1.3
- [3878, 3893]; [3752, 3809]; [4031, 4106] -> 1.7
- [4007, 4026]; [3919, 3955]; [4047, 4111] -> -1.5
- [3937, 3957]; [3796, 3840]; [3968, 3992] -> -3.1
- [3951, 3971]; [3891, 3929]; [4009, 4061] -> 3.0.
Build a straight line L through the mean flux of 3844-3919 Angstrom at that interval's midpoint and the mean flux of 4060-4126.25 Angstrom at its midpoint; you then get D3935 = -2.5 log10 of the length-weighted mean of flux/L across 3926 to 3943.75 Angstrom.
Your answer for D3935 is 0.06 mag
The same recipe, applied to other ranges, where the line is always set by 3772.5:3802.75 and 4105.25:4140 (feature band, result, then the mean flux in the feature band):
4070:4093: -0.04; 5.81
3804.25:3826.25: -0.13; 5.73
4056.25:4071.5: -0.07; 5.91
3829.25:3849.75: 0.10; 4.67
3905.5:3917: -0.13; 5.93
